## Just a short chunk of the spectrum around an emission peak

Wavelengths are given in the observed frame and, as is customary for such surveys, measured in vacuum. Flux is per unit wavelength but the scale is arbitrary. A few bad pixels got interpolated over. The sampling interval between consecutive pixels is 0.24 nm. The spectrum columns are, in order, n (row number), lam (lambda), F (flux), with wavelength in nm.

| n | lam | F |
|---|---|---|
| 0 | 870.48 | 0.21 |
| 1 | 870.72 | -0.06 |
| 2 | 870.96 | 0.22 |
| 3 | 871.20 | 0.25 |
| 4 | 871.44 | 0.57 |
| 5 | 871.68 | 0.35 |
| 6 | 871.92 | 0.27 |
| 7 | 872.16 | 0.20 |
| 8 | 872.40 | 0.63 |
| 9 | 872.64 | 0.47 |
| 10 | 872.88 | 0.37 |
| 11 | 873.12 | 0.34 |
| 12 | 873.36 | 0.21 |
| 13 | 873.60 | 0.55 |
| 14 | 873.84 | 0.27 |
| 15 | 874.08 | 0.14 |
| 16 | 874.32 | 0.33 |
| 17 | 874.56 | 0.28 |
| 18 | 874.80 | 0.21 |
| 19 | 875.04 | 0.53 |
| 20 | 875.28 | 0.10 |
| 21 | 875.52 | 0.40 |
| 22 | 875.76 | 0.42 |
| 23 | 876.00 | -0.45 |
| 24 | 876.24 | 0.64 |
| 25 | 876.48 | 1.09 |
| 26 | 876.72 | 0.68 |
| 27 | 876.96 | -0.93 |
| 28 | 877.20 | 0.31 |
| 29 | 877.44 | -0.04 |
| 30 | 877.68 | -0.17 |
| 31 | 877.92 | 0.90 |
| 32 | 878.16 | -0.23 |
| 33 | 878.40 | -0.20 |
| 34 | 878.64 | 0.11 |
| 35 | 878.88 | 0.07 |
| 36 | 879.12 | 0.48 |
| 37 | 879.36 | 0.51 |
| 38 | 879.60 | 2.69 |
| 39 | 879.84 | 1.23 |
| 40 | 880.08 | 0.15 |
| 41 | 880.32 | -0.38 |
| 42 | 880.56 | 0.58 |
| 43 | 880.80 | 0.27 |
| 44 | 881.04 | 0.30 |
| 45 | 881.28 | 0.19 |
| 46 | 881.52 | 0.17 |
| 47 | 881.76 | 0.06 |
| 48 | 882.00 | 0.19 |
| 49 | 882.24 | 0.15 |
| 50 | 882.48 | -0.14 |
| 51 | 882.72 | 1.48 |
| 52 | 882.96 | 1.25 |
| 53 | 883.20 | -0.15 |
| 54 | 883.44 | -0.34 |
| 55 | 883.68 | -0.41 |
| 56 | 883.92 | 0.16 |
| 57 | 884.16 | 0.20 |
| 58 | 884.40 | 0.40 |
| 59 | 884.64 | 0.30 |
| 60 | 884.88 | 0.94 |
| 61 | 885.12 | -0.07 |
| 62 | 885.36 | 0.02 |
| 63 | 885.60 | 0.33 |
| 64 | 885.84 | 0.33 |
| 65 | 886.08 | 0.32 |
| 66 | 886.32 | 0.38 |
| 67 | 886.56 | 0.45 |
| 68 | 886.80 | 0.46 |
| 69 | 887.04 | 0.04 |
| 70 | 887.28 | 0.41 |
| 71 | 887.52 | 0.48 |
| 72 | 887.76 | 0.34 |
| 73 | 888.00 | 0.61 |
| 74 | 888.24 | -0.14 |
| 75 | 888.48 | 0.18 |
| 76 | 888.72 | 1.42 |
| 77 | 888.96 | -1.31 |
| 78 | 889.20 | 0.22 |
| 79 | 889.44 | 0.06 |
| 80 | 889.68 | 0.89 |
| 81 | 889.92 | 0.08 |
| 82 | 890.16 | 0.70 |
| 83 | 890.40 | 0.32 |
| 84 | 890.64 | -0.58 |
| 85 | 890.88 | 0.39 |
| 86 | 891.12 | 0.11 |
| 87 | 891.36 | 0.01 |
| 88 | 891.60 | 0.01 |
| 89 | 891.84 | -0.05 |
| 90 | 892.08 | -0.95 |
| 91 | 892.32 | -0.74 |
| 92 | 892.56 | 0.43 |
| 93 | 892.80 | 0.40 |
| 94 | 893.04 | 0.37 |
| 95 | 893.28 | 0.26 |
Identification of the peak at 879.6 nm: Hgamma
